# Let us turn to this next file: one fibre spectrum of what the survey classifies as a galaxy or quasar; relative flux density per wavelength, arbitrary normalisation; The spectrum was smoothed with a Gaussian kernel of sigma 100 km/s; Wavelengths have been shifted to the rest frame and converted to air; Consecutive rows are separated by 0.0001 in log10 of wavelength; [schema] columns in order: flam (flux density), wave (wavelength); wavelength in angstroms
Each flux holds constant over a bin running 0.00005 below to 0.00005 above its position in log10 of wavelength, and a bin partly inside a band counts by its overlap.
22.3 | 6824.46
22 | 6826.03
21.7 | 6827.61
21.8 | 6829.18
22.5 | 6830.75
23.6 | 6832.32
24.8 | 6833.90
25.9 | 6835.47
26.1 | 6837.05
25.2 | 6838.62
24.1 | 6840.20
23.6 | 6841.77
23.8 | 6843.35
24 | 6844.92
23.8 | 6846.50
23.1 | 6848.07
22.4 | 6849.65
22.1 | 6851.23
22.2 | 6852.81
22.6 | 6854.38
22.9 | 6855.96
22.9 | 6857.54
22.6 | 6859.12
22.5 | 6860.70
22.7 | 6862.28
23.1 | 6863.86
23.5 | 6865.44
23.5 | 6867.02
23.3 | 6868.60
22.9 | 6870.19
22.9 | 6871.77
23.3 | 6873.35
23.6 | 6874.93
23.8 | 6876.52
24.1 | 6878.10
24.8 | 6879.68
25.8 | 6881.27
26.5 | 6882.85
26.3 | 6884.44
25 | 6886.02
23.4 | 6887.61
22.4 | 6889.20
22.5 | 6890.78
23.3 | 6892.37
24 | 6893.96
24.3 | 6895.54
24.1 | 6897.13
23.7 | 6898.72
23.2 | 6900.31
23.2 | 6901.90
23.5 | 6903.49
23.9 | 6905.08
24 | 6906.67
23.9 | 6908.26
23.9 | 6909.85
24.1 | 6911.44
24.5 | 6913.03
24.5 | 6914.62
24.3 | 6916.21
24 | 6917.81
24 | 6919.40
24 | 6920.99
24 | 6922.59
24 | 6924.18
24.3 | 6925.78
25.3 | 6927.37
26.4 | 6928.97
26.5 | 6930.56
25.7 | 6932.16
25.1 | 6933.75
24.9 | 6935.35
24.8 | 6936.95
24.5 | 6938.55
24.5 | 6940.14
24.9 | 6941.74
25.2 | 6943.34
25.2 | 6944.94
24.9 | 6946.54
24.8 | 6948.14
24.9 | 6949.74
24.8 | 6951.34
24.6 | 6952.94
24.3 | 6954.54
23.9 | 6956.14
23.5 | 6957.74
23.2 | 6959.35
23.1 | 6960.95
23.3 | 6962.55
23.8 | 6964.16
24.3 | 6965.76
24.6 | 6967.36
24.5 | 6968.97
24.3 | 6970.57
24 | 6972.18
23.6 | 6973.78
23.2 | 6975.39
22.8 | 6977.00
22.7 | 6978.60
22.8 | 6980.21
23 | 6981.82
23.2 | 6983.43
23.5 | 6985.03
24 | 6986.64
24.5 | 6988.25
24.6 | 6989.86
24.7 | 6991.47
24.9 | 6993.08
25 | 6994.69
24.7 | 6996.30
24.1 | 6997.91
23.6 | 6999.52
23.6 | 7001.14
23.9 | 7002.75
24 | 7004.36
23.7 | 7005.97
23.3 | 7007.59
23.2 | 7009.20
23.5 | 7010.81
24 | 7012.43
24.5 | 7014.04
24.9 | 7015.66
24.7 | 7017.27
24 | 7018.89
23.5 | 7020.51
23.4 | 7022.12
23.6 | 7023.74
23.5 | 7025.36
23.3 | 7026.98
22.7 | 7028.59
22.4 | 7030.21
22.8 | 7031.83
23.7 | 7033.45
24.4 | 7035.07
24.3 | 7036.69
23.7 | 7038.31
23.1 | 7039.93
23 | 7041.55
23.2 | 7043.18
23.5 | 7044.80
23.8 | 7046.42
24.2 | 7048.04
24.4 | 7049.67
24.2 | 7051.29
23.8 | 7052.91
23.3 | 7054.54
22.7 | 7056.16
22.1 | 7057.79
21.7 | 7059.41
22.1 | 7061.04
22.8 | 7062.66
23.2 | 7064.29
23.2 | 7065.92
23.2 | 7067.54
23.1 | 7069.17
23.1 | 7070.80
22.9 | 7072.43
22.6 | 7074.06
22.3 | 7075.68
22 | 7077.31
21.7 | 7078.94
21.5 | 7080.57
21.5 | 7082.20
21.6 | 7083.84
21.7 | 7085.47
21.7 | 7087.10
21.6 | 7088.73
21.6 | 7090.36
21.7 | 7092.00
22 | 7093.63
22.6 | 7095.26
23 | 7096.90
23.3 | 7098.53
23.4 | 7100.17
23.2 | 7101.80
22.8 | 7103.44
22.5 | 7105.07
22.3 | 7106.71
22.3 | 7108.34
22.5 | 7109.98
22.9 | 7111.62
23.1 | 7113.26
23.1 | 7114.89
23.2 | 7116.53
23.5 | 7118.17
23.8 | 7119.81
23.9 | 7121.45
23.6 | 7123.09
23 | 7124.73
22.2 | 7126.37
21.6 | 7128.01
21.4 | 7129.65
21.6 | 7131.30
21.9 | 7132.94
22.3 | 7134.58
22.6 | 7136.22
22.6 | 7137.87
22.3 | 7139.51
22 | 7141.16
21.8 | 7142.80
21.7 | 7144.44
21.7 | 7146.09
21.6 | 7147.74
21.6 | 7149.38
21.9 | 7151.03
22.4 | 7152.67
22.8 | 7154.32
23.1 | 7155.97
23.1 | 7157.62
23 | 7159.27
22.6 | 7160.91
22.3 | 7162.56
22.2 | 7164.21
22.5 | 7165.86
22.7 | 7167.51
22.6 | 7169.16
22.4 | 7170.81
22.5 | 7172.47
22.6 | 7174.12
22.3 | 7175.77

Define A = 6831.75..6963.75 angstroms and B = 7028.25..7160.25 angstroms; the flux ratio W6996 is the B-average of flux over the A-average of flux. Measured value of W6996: 0.94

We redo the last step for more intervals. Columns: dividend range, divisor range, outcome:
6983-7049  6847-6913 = 1.01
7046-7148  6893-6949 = 0.92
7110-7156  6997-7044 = 0.95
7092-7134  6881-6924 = 0.94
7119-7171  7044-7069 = 0.96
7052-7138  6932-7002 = 0.93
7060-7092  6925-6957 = 0.89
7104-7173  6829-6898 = 0.95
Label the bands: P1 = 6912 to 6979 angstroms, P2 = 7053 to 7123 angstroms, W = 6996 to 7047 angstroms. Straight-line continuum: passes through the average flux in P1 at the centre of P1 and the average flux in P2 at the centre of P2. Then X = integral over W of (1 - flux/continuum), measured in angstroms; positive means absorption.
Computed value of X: -0.5 angstroms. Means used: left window 24.4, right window 22.6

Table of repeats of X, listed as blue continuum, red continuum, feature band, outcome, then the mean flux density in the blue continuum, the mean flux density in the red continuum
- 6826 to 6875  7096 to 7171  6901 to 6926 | -0.9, 23.3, 22.6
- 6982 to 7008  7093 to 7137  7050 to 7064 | 0.3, 24.1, 22.7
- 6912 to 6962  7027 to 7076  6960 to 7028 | 0.2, 24.6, 23.2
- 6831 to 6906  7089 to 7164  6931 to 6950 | -1.3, 23.7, 22.5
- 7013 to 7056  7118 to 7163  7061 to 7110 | 1.4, 23.7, 22.4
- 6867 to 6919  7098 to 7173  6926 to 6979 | -1.8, 24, 22.5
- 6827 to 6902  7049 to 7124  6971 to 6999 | -0.9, 23.6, 22.7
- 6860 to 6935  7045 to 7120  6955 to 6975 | -0.2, 24.1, 22.7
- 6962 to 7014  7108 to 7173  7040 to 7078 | 0.3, 23.9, 22.5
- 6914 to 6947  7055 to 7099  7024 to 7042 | -0.2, 24.8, 22.3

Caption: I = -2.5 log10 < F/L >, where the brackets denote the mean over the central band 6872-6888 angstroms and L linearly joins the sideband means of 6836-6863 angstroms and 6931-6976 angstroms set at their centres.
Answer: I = -0.04 mag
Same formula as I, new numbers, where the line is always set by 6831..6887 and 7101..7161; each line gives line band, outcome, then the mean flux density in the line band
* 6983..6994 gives -0.049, 24.3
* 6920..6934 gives -0.069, 25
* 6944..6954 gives -0.067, 24.9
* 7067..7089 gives 0.029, 22.2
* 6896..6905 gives 0.001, 23.6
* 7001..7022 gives -0.038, 23.9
